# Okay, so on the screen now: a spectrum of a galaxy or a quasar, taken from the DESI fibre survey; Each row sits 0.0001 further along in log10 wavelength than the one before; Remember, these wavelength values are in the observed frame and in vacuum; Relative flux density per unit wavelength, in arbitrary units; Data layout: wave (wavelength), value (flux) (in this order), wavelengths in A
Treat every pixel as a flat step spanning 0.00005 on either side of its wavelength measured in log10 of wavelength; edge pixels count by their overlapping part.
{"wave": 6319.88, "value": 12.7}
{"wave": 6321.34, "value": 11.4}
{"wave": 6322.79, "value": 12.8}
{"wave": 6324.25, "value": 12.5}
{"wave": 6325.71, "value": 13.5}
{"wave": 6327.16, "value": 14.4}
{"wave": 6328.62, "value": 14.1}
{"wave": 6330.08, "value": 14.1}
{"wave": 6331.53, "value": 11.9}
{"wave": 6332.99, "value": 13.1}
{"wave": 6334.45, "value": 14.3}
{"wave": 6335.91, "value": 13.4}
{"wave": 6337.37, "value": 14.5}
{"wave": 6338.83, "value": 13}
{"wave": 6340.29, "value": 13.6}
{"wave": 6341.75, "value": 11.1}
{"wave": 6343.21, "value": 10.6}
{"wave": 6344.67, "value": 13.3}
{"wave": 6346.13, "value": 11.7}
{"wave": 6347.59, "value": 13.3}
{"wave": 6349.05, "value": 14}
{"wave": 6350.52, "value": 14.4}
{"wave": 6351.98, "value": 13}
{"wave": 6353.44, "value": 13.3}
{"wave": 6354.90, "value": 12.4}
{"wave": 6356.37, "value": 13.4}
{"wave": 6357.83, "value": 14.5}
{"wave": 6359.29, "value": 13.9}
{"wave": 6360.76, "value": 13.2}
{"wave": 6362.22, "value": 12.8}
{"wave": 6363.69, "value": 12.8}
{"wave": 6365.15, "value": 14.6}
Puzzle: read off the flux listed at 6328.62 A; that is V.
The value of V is 14.1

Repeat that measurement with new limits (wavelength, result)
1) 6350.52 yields 14.4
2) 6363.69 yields 12.8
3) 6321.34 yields 11.4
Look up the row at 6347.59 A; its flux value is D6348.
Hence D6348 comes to 13.3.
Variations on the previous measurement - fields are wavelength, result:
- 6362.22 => 12.8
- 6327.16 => 14.4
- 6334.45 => 14.3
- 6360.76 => 13.2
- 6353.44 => 13.3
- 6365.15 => 14.6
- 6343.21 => 10.6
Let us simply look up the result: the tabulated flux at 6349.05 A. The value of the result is 14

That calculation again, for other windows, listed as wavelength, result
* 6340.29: 13.6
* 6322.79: 12.8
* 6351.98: 13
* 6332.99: 13.1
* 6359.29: 13.9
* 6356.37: 13.4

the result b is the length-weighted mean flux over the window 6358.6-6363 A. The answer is 13.3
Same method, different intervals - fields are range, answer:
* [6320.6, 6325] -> 12.2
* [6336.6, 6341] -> 13.7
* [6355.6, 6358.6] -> 13.9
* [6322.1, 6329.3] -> 13.5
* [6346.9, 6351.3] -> 13.9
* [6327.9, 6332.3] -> 13.4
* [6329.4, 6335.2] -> 13.4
